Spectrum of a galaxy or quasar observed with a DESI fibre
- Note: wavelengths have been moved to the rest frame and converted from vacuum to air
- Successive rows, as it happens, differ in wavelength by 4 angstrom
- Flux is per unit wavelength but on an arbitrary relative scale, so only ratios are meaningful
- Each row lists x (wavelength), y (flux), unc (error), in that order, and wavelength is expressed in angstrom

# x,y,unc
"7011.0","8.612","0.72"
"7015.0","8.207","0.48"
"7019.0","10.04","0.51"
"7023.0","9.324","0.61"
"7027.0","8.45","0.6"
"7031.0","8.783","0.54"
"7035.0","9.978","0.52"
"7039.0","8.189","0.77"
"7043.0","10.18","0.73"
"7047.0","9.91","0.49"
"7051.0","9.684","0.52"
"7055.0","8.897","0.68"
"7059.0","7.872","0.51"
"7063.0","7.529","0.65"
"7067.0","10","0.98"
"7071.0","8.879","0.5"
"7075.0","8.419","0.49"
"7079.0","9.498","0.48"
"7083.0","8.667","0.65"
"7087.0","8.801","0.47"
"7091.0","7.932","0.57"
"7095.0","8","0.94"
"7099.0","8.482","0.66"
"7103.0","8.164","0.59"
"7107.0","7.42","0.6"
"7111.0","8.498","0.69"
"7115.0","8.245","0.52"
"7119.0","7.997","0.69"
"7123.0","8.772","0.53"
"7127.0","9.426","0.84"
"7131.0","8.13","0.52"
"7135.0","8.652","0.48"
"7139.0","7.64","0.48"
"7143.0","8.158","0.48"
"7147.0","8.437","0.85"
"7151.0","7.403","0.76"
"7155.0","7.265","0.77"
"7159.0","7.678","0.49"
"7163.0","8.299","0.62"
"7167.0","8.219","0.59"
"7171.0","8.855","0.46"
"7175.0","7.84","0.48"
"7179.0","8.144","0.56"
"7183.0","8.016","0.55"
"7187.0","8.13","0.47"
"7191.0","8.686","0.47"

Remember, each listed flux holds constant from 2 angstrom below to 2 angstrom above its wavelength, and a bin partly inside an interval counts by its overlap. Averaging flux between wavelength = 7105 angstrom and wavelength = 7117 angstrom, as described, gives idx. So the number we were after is 8.05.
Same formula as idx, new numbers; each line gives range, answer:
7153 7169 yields 7.87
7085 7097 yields 8.24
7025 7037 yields 9.07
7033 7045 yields 9.45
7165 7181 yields 8.26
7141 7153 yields 8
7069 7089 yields 8.85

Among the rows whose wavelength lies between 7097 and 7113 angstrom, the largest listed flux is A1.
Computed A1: 8.498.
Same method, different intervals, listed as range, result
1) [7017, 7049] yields 10.18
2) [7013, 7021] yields 10.04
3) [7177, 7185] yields 8.144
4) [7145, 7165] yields 8.437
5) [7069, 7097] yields 9.498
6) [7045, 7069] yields 10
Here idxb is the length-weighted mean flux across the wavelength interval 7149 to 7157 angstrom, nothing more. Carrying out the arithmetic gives 7.33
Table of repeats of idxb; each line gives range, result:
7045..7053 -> 9.8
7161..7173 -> 8.46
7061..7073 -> 8.8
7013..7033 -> 8.96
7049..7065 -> 8.5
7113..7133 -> 8.51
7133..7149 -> 8.22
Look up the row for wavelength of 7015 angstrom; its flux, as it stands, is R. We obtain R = 8.207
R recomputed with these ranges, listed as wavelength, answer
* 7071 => 8.879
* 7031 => 8.783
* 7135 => 8.652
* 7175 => 7.84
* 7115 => 8.245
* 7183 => 8.016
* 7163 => 8.299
